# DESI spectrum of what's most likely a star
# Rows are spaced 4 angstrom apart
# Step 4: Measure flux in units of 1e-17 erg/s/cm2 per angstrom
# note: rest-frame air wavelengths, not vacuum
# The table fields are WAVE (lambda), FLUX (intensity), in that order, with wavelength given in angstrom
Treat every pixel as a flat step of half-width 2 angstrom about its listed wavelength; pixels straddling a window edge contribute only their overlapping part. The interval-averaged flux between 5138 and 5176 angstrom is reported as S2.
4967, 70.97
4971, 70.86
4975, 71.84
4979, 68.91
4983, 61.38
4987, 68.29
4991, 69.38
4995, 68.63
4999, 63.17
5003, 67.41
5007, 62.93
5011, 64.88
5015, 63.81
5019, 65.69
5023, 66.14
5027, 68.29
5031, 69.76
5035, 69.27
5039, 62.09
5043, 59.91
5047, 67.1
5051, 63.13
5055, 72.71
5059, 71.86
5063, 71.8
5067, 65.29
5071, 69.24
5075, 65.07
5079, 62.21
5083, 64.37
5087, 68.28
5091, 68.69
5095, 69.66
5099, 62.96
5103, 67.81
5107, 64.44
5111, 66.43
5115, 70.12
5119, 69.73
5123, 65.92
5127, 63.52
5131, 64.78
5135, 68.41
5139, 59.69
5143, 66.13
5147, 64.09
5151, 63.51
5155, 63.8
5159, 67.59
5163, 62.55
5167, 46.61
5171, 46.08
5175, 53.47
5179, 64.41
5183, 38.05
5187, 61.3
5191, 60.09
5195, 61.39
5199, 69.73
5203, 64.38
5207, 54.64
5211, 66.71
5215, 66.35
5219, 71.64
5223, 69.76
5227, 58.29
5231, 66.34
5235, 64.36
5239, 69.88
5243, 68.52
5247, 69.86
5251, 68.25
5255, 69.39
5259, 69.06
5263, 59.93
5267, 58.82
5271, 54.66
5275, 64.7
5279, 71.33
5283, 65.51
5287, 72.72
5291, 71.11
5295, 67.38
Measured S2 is 59.5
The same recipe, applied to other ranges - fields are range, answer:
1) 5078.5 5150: 66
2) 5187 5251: 65.4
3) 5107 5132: 66.6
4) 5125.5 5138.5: 65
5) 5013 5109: 66.6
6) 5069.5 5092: 66.1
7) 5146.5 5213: 59.2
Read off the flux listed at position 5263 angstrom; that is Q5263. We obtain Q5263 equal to 59.93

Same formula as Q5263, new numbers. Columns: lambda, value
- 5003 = 67.41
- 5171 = 46.08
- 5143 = 66.13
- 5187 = 61.3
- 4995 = 68.63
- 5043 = 59.91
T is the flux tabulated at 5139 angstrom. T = 59.69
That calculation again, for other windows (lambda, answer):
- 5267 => 58.82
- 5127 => 63.52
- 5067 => 65.29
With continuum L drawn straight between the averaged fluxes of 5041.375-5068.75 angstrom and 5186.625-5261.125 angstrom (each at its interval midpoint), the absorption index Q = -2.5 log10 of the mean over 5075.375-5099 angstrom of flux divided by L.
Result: 0.02 mag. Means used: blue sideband 67.5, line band 66.2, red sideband 65.9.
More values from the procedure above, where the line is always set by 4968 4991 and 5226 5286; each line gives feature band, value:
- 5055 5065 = -0.07 mag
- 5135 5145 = 0.05 mag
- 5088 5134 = 0.00 mag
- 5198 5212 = 0.05 mag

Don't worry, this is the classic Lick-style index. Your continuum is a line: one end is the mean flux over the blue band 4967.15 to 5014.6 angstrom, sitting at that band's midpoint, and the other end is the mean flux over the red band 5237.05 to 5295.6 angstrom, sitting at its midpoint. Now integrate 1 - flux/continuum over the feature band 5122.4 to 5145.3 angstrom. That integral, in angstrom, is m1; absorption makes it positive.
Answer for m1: 0.77 angstrom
